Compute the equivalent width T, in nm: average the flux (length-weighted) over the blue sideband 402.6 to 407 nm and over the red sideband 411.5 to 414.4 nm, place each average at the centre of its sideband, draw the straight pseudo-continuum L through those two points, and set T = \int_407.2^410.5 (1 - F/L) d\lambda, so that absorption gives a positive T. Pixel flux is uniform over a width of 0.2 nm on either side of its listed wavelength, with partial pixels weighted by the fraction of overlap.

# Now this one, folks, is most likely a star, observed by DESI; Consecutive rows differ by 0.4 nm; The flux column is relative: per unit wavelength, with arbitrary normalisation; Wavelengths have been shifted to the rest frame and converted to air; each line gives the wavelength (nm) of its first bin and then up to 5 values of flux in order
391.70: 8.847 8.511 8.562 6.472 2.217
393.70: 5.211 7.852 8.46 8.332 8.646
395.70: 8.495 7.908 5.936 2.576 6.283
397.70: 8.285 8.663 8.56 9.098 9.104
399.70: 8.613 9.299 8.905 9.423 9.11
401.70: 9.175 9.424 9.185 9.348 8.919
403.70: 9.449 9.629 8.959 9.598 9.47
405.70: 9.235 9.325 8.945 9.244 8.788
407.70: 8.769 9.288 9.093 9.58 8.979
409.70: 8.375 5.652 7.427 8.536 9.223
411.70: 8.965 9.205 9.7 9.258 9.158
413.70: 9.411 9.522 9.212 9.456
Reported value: 0.29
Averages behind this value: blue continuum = 9.28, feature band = 8.49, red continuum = 9.31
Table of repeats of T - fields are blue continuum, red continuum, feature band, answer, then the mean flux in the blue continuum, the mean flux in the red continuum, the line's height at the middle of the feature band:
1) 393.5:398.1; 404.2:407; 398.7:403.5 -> -0.49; 7.16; 9.27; 8.3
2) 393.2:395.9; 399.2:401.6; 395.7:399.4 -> 0.36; 7.21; 9.08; 8.17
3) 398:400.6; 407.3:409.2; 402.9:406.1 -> -0.10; 8.9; 9.13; 9.03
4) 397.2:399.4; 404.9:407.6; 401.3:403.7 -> -0.11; 8.39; 9.18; 8.81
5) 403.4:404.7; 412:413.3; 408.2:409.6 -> 0.03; 9.31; 9.37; 9.34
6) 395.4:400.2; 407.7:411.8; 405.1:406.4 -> -0.17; 7.72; 8.51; 8.25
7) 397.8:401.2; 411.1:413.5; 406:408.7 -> 0.02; 8.94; 9.25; 9.13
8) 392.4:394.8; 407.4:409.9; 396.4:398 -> 0.26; 6.45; 9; 7.06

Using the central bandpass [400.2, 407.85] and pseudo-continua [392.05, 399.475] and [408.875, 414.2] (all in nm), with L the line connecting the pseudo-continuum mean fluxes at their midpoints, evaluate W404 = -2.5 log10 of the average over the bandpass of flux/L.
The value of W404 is -0.15 mag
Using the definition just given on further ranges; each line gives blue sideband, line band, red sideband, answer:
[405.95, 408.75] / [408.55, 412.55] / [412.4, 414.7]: 0.08 mag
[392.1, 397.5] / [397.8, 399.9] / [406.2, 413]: -0.20 mag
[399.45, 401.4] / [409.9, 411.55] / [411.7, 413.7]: 0.19 mag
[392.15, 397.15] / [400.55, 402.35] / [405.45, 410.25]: -0.18 mag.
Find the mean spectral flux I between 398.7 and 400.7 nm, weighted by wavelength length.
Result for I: 9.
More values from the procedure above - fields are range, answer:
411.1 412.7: 9.27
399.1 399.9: 8.86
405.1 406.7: 9.24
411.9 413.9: 9.35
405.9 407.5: 9.08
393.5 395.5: 7.7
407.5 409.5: 9.14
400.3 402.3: 9.21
